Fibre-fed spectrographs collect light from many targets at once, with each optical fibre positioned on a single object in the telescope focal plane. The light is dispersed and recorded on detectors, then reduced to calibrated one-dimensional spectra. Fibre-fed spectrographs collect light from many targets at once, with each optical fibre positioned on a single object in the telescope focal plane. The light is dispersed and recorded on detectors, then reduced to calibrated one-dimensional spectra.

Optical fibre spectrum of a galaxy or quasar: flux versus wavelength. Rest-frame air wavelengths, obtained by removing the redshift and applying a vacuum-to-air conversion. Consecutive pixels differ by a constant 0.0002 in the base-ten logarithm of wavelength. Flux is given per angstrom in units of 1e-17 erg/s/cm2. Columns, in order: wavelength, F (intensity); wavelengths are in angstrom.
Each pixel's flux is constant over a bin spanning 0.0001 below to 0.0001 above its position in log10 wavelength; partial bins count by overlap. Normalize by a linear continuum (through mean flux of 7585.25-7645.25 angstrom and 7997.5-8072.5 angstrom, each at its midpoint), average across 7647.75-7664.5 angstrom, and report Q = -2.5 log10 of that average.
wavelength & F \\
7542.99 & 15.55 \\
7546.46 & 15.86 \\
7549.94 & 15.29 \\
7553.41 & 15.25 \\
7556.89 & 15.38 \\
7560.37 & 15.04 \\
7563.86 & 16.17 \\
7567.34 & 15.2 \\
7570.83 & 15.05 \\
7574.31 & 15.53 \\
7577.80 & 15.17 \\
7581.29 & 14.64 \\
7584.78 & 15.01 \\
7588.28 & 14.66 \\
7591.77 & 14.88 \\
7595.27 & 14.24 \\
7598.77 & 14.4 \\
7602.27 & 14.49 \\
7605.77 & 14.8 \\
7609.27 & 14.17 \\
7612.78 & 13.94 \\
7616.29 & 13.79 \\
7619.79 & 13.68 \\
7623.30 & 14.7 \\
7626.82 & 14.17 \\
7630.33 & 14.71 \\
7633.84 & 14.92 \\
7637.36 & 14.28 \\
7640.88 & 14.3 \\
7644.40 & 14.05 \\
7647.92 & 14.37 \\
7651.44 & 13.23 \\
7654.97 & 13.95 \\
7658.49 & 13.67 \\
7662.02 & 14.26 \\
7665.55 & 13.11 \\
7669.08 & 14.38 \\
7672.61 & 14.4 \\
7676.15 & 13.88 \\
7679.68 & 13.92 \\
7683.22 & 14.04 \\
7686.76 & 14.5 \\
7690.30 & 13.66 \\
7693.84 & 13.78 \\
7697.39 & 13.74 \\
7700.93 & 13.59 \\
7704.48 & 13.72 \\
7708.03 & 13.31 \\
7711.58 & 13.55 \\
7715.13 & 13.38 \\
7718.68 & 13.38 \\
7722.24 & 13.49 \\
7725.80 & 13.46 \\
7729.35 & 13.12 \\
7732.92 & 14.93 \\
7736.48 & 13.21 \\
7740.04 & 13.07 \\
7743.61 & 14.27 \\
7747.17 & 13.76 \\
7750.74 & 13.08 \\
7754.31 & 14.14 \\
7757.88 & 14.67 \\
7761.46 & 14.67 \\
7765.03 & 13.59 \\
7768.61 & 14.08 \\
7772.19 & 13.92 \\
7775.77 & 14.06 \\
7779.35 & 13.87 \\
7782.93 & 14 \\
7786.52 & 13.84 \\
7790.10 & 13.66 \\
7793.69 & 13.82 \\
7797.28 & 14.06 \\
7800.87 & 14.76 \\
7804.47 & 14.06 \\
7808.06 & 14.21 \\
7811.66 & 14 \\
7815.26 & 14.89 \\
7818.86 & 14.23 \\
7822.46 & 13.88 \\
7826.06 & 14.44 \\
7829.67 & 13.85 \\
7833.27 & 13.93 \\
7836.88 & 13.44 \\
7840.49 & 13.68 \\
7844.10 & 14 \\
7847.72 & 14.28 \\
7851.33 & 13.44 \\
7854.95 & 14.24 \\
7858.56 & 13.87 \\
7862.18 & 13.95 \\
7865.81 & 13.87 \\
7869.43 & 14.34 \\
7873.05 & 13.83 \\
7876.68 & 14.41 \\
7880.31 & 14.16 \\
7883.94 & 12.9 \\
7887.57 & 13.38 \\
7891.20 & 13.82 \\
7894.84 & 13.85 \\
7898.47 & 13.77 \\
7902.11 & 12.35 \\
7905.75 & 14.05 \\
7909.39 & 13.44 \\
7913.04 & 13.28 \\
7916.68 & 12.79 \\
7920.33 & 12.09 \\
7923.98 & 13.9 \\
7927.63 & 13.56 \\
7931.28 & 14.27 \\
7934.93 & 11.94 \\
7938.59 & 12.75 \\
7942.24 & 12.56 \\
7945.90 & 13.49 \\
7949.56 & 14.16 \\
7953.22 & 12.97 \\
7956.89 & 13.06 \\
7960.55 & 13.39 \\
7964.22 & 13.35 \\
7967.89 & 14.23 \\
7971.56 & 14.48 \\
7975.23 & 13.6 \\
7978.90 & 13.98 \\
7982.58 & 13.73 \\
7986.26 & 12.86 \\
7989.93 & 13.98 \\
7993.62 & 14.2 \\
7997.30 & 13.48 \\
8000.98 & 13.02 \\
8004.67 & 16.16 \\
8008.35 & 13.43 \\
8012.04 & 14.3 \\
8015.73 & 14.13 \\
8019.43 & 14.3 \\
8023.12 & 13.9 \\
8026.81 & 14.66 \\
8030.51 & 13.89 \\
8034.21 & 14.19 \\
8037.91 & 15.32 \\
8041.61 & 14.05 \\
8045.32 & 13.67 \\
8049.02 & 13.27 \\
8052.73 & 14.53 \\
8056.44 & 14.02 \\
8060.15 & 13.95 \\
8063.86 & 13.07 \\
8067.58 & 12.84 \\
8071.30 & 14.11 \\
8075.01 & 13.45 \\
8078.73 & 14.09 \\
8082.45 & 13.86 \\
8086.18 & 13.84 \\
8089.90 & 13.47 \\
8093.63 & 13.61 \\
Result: 0.04 mag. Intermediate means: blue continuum 14.4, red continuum 14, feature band 13.8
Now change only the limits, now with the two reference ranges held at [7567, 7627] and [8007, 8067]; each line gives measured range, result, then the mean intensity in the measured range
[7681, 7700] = 0.04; 13.9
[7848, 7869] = 0.02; 13.9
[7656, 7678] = 0.04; 14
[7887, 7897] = 0.04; 13.7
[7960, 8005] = 0.02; 13.8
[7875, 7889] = 0.04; 13.7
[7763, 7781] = 0.03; 13.9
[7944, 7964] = 0.06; 13.4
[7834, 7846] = 0.04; 13.7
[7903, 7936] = 0.07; 13.3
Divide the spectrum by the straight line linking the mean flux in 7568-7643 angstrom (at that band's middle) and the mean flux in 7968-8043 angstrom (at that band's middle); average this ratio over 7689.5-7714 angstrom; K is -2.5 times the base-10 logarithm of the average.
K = 0.06 mag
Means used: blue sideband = 14.6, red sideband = 14.1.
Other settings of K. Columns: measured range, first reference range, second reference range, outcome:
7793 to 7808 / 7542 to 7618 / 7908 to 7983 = -0.02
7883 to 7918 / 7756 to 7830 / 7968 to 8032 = 0.05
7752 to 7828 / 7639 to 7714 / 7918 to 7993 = -0.03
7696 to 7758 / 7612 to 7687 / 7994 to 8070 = 0.03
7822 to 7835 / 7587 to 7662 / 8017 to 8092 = 0.00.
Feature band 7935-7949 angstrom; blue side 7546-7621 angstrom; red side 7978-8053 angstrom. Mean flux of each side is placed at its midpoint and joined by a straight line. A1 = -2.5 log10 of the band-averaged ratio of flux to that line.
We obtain 0.10 mag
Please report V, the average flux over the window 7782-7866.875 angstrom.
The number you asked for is 14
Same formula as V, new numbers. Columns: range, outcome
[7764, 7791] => 13.9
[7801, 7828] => 14.3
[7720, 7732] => 13.5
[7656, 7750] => 13.7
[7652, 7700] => 13.9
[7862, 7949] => 13.4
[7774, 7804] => 14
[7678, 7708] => 13.8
